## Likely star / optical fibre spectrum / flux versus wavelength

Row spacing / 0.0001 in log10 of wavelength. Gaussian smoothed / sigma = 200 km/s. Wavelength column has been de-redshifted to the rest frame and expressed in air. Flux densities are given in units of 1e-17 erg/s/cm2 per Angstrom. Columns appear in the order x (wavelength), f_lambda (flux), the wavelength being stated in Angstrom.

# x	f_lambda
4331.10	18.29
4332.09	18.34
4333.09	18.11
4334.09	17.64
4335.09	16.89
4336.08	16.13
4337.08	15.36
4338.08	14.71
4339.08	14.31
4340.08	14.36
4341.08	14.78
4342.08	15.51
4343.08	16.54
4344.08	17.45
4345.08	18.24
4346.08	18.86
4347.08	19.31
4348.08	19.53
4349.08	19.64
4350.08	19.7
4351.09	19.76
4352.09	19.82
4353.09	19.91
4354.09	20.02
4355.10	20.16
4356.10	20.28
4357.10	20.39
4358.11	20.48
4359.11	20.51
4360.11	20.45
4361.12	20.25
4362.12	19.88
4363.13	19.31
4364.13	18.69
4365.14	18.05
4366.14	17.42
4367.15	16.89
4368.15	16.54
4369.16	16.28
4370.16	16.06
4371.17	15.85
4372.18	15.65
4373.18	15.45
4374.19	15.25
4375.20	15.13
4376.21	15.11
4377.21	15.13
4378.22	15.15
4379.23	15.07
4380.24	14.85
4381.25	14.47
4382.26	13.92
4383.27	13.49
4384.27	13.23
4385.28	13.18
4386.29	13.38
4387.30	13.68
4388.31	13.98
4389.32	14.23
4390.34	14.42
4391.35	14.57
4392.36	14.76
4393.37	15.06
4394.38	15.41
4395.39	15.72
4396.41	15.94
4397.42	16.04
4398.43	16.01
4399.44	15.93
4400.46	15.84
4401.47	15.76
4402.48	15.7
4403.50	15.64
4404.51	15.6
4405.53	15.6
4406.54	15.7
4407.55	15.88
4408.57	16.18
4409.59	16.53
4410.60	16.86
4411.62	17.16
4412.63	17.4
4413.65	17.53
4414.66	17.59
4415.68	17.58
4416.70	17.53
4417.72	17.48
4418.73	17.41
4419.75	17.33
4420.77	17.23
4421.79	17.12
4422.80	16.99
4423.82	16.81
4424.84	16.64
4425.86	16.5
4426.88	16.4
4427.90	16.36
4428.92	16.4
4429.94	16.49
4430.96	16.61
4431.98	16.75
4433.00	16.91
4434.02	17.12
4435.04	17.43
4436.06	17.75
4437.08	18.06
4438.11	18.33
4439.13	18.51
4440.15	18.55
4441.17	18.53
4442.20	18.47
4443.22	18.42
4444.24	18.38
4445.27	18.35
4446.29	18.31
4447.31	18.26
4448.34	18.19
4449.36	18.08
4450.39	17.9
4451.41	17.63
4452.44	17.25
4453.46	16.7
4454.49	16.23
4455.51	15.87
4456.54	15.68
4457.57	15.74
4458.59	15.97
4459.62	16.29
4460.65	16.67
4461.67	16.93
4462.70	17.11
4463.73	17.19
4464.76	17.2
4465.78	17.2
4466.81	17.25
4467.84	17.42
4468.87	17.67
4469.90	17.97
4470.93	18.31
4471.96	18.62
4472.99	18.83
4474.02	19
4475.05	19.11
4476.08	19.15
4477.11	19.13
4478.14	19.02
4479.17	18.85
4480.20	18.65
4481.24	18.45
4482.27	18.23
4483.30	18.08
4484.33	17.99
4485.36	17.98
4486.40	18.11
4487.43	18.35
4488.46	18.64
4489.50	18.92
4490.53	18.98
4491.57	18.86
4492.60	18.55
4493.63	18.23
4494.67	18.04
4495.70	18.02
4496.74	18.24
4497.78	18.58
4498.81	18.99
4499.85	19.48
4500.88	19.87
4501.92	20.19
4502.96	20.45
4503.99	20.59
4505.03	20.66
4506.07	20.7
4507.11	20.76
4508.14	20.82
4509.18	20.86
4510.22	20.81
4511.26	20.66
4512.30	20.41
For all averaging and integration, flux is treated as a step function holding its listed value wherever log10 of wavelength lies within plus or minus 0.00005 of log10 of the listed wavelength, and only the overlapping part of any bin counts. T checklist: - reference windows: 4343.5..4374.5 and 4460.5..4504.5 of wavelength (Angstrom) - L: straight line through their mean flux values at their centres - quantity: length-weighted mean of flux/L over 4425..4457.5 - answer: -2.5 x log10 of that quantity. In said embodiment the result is 0.07 mag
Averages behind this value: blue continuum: 18.6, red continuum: 18.5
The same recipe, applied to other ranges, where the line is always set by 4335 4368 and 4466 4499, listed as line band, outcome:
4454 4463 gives 0.13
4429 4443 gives 0.05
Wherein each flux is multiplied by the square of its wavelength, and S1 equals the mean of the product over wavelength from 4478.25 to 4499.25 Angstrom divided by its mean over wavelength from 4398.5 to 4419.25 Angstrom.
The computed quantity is 1.2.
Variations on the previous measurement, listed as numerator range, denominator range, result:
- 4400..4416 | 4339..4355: 0.93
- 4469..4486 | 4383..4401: 1.31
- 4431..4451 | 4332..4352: 1.09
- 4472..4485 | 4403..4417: 1.16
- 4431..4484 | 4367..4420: 1.17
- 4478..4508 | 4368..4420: 1.27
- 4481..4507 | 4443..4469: 1.12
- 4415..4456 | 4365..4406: 1.17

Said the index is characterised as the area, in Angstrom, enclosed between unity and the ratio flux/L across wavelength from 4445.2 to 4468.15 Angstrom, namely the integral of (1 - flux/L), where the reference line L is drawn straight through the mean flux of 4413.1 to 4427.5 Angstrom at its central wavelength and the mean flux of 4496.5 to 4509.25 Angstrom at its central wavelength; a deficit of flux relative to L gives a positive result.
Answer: 1.7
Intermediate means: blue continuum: 17.1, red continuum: 20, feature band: 17.1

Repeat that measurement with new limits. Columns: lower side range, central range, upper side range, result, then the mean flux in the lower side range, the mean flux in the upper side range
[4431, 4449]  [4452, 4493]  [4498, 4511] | 2.93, 18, 20.3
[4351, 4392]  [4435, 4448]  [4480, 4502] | -0.36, 16.7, 18.6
